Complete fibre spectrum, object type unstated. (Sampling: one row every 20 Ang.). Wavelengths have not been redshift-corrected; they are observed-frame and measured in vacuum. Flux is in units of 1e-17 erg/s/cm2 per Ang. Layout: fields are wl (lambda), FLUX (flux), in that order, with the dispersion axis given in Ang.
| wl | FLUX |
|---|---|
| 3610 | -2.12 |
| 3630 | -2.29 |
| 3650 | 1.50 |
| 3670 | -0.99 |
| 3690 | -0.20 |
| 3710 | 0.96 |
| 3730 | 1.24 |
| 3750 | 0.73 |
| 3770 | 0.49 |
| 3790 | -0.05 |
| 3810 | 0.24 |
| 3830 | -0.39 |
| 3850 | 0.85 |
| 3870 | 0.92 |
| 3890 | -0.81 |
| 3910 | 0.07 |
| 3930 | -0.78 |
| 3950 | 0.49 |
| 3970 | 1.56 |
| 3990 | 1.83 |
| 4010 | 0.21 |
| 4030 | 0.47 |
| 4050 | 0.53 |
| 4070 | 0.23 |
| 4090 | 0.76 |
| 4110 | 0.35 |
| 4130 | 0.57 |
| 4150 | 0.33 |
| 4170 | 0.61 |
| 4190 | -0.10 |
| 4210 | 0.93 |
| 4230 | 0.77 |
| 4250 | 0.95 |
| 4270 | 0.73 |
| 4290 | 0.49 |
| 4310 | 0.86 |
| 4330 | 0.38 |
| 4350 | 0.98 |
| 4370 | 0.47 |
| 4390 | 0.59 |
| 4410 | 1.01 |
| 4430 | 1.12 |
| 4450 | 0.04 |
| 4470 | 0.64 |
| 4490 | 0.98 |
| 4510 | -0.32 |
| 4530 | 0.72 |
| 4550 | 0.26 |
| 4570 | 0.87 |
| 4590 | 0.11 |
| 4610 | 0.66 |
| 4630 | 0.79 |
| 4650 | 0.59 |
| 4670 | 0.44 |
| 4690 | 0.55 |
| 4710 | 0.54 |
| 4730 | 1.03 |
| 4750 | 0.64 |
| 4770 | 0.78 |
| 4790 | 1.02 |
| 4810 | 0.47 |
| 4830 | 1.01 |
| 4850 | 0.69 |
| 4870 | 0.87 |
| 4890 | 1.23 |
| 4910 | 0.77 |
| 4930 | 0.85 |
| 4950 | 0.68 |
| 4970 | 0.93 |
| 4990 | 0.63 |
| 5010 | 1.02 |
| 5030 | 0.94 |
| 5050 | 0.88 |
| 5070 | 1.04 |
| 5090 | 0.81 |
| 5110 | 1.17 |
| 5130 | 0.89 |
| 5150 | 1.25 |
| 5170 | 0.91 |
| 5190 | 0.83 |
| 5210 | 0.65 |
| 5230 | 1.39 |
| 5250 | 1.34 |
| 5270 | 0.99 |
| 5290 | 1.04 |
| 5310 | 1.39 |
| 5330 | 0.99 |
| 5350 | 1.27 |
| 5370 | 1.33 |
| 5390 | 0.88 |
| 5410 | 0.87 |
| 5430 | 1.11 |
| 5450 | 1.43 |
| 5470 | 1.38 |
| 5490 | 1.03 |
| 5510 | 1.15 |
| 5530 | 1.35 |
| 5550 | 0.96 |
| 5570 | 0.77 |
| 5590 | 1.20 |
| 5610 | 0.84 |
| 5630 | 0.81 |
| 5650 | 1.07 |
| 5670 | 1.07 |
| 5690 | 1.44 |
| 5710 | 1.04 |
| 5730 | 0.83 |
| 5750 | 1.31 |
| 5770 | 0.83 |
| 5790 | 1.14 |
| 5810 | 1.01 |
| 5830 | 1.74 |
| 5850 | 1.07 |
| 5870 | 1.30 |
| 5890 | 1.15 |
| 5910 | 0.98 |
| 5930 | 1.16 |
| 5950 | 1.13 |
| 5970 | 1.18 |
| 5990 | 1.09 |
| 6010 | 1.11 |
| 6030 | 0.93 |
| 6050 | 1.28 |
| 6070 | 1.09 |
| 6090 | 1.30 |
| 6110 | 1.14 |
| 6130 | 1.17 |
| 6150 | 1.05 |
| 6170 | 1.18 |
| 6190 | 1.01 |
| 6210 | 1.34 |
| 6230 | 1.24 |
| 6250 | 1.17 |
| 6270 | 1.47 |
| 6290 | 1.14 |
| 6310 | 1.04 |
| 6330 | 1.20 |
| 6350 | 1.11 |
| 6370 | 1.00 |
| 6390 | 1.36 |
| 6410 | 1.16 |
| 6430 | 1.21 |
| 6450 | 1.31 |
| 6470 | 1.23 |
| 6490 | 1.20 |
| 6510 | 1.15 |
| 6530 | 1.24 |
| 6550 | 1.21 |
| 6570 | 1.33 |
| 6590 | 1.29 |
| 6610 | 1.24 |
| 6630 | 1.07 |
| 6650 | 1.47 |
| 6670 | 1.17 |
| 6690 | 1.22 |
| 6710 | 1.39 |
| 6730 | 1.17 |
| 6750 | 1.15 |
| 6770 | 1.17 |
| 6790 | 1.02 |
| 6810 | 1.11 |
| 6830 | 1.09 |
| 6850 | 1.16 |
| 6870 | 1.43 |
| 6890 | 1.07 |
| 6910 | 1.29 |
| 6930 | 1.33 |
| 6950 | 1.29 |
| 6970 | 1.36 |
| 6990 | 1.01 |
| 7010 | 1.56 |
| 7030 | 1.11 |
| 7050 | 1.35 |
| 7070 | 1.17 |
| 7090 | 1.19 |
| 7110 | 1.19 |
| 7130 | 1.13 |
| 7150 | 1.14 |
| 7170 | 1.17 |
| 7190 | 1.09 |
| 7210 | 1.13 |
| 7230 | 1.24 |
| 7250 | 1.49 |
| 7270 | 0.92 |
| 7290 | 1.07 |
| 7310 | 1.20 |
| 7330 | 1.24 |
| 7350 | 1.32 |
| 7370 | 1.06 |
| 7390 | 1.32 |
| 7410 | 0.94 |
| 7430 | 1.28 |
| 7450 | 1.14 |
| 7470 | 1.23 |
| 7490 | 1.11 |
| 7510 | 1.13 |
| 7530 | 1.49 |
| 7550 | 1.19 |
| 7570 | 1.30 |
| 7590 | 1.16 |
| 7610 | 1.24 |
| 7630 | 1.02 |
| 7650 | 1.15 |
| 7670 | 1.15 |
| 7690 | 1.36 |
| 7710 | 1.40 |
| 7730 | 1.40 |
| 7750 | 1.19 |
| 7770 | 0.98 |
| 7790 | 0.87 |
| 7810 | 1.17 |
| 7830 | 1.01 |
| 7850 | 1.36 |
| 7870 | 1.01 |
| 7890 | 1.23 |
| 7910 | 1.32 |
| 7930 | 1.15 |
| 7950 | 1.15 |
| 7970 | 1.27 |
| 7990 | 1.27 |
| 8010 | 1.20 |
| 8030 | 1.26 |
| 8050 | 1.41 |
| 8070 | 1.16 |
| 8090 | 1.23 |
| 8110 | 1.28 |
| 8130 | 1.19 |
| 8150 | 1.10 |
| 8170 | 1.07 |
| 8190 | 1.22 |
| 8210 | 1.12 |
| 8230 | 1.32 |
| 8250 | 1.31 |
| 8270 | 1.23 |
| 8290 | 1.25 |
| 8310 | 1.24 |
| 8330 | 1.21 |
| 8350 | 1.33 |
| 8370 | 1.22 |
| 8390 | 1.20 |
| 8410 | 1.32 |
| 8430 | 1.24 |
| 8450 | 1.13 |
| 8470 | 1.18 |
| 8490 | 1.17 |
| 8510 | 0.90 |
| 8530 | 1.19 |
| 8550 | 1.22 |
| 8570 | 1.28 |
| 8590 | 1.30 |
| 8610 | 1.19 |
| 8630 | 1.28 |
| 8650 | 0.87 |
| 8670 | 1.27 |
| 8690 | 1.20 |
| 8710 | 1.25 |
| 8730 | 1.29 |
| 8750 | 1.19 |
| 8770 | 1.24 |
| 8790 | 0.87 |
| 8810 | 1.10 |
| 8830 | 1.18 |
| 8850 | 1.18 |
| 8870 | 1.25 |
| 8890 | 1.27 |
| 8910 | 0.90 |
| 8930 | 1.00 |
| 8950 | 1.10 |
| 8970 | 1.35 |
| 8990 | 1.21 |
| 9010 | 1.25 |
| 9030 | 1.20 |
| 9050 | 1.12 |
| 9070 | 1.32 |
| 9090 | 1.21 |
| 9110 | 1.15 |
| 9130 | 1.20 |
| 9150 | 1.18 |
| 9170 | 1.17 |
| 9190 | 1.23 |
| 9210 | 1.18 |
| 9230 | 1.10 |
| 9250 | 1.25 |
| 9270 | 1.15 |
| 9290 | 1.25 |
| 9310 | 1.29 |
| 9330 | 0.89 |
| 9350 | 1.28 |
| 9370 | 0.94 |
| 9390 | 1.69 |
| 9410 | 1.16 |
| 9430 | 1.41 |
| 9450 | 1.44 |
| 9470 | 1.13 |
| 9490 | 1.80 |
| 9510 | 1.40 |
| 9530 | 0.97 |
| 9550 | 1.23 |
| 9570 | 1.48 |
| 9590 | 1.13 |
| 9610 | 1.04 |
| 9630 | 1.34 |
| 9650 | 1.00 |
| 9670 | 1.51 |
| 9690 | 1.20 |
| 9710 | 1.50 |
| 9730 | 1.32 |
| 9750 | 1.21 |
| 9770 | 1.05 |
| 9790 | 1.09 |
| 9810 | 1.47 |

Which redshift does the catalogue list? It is 0.15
